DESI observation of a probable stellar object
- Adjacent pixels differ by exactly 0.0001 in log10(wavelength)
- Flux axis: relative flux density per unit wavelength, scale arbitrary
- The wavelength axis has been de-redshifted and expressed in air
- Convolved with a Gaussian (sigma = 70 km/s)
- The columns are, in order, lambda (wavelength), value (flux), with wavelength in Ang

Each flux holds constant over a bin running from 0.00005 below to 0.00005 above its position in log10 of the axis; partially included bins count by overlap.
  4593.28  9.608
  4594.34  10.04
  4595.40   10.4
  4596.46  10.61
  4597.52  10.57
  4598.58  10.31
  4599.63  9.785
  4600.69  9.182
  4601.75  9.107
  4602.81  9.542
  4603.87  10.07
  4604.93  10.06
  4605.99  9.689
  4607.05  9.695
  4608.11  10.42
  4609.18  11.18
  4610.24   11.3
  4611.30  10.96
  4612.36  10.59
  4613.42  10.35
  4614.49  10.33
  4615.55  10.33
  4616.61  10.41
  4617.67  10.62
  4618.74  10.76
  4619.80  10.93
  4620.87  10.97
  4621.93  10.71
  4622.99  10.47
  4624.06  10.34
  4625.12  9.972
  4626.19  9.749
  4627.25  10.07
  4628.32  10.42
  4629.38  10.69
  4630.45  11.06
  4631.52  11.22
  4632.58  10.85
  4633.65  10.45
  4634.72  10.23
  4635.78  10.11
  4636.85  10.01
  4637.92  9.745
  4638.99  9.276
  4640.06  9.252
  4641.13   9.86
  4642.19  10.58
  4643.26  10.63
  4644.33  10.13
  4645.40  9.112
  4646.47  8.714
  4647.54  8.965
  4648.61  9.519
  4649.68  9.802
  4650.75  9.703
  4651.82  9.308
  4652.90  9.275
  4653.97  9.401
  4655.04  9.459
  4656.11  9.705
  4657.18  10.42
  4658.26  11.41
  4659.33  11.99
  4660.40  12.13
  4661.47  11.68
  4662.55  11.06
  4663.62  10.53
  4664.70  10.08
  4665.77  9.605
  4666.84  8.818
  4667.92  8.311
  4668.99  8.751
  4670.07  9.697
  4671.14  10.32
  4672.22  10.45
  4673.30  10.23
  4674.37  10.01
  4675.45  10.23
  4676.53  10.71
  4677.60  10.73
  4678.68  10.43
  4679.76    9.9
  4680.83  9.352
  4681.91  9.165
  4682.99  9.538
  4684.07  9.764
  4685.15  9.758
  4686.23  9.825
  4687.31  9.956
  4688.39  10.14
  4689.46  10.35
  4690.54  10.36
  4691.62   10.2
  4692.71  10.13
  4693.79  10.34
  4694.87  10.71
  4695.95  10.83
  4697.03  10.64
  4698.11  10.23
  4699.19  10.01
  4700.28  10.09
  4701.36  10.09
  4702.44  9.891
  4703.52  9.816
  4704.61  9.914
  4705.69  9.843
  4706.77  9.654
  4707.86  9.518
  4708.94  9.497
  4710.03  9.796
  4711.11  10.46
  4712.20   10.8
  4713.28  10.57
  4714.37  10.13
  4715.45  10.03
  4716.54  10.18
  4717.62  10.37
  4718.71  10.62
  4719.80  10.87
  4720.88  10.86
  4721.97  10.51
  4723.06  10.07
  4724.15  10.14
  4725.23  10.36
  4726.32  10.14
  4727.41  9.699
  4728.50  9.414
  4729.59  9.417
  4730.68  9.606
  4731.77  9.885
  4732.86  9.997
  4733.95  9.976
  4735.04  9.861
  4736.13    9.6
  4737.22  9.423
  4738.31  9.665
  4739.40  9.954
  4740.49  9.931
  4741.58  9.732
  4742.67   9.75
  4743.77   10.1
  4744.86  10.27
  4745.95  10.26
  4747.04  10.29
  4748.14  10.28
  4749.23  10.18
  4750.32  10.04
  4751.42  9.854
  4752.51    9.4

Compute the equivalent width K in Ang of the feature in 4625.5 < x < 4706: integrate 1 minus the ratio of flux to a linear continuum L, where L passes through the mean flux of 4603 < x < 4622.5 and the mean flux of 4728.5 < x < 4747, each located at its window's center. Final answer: 1.1 Ang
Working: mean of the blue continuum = 10.5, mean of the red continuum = 9.84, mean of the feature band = 10.1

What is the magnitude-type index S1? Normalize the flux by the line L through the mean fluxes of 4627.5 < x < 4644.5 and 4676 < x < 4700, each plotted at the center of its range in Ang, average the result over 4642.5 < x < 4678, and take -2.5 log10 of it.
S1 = 0.02 mag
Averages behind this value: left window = 10.3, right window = 10.1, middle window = 10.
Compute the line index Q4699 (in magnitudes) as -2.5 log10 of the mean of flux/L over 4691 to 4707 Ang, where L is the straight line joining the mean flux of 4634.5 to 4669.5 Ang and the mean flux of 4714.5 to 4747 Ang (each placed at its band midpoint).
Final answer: -0.02 mag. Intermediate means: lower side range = 9.93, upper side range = 10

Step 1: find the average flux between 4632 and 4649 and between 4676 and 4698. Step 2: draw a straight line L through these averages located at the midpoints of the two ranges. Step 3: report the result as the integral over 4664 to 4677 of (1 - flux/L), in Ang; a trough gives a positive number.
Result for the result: 0.3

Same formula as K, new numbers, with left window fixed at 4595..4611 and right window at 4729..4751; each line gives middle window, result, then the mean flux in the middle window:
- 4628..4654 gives 0.4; 9.94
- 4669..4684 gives 0.0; 10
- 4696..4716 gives -0.2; 10.1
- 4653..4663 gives -0.7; 10.7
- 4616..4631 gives -0.6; 10.5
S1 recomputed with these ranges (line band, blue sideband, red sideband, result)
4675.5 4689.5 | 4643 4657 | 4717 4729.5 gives -0.014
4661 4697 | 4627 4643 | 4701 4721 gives 0.014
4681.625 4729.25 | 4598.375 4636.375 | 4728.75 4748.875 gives -0.011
